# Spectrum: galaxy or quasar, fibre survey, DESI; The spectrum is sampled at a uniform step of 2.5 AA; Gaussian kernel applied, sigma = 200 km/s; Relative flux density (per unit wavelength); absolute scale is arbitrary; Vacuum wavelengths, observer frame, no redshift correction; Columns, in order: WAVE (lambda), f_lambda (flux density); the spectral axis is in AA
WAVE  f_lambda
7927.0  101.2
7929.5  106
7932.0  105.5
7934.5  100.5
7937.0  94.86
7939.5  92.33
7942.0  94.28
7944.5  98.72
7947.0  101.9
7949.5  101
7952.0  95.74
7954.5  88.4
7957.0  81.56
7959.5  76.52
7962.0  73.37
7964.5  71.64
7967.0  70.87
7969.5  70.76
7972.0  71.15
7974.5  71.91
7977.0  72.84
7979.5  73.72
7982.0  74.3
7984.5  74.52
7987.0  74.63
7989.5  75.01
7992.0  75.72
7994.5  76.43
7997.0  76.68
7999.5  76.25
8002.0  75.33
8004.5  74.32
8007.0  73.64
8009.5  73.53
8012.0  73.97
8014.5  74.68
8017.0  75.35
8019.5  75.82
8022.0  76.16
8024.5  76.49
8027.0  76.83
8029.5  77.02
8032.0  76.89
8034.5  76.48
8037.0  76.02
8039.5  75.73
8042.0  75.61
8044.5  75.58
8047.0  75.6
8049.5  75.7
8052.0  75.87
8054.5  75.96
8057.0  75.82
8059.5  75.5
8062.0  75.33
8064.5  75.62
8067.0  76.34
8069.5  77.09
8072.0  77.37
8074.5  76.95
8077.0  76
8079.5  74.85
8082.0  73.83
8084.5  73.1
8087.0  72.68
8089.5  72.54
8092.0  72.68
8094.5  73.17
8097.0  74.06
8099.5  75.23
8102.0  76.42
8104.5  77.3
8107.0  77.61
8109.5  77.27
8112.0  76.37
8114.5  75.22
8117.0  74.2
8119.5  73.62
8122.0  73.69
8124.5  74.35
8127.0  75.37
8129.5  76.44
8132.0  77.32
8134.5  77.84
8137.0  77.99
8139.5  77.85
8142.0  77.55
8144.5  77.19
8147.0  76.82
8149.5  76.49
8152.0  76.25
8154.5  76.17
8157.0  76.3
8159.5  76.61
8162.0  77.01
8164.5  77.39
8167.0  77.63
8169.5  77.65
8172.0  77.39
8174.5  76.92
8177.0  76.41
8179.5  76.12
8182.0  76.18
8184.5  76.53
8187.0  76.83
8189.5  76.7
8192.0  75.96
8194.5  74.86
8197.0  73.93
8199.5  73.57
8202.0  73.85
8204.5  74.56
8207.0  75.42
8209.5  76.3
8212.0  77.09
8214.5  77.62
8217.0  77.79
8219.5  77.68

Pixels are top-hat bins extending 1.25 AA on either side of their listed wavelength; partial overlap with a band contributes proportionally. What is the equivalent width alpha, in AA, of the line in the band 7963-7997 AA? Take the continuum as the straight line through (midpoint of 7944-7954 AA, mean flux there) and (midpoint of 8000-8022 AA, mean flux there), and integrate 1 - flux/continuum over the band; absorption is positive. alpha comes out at 5.1 AA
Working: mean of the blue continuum 98.6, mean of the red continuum 74.7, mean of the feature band 73.5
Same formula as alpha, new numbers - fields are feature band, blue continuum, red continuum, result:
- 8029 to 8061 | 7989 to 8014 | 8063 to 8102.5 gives -0.4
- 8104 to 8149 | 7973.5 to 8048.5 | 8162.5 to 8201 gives -0.2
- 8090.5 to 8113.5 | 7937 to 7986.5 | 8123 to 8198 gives 0.8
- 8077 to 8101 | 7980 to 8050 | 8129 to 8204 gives 0.7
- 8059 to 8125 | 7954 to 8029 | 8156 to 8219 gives 0.4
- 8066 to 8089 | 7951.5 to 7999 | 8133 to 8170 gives 0.4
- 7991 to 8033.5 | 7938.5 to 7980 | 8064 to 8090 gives 2.0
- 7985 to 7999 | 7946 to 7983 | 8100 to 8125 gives 0.6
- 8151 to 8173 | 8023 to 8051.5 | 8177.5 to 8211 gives -0.4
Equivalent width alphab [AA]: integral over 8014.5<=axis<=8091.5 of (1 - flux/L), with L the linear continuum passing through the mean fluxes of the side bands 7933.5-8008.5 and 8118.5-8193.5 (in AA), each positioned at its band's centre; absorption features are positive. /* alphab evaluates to 3.3 AA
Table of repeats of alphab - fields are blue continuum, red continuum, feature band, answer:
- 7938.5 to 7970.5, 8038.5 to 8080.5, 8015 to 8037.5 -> 0.8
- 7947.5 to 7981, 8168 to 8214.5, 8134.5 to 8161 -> -0.2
